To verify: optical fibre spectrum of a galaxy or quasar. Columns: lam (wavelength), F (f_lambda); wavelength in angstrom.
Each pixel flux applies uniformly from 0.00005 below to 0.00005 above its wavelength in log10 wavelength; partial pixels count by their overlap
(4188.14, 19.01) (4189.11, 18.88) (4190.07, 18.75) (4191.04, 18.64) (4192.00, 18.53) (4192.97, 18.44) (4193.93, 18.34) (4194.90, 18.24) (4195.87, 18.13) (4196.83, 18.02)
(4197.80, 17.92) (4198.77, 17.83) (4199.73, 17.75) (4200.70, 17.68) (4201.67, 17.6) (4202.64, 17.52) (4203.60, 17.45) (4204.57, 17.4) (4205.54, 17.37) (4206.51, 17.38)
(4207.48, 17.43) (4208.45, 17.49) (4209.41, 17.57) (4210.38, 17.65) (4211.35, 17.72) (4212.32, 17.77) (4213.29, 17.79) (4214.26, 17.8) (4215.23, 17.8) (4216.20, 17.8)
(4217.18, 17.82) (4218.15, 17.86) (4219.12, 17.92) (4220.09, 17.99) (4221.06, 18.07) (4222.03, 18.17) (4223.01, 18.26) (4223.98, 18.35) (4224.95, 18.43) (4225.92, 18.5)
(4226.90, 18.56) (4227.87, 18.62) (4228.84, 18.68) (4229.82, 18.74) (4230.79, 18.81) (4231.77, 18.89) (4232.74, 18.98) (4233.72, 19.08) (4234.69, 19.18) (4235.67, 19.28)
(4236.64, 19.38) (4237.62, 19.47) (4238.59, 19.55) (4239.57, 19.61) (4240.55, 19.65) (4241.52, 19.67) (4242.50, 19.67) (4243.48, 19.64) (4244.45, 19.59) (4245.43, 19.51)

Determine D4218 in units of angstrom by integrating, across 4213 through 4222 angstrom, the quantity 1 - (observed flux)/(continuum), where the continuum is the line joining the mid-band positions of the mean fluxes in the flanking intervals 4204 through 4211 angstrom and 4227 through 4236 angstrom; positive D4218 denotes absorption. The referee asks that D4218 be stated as 0.09 angstrom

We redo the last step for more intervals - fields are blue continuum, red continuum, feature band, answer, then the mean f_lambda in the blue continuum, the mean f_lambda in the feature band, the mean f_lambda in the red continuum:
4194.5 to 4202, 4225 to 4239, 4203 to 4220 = 0.6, 17.9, 17.7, 19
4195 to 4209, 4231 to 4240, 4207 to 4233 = 0.6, 17.7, 18.1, 19.2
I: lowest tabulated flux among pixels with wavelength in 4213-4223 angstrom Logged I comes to 17.79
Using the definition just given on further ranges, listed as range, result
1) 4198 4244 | 17.37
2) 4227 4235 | 18.62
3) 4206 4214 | 17.38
